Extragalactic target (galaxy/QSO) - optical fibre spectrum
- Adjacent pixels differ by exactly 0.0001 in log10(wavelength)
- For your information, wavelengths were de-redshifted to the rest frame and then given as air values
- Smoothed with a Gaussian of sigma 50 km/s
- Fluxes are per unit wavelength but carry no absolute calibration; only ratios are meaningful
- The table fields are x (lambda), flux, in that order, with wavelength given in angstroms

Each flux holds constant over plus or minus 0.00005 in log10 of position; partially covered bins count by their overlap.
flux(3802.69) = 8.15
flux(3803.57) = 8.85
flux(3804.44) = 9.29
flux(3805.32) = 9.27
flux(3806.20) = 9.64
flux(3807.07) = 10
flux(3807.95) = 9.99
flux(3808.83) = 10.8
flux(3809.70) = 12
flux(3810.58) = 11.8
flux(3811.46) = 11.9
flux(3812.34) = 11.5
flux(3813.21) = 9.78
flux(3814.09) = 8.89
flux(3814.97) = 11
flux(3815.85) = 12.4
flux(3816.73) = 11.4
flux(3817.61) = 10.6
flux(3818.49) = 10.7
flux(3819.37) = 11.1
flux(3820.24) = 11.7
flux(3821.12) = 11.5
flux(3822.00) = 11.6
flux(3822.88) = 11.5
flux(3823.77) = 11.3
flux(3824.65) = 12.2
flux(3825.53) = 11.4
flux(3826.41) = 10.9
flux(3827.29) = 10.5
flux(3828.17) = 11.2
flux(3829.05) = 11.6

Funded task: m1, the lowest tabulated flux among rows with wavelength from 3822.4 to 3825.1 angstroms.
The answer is 11.3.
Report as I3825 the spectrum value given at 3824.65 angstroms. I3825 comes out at 12.2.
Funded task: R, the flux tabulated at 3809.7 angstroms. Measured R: 12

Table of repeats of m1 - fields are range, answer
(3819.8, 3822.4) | 11.5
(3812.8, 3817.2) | 8.89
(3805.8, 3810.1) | 9.64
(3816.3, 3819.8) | 10.6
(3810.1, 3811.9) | 11.8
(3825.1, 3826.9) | 10.9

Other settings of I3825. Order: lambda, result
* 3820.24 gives 11.7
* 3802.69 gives 8.15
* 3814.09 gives 8.89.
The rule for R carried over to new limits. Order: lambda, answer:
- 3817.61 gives 10.6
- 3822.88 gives 11.5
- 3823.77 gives 11.3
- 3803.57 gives 8.85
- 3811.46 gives 11.9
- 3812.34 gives 11.5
